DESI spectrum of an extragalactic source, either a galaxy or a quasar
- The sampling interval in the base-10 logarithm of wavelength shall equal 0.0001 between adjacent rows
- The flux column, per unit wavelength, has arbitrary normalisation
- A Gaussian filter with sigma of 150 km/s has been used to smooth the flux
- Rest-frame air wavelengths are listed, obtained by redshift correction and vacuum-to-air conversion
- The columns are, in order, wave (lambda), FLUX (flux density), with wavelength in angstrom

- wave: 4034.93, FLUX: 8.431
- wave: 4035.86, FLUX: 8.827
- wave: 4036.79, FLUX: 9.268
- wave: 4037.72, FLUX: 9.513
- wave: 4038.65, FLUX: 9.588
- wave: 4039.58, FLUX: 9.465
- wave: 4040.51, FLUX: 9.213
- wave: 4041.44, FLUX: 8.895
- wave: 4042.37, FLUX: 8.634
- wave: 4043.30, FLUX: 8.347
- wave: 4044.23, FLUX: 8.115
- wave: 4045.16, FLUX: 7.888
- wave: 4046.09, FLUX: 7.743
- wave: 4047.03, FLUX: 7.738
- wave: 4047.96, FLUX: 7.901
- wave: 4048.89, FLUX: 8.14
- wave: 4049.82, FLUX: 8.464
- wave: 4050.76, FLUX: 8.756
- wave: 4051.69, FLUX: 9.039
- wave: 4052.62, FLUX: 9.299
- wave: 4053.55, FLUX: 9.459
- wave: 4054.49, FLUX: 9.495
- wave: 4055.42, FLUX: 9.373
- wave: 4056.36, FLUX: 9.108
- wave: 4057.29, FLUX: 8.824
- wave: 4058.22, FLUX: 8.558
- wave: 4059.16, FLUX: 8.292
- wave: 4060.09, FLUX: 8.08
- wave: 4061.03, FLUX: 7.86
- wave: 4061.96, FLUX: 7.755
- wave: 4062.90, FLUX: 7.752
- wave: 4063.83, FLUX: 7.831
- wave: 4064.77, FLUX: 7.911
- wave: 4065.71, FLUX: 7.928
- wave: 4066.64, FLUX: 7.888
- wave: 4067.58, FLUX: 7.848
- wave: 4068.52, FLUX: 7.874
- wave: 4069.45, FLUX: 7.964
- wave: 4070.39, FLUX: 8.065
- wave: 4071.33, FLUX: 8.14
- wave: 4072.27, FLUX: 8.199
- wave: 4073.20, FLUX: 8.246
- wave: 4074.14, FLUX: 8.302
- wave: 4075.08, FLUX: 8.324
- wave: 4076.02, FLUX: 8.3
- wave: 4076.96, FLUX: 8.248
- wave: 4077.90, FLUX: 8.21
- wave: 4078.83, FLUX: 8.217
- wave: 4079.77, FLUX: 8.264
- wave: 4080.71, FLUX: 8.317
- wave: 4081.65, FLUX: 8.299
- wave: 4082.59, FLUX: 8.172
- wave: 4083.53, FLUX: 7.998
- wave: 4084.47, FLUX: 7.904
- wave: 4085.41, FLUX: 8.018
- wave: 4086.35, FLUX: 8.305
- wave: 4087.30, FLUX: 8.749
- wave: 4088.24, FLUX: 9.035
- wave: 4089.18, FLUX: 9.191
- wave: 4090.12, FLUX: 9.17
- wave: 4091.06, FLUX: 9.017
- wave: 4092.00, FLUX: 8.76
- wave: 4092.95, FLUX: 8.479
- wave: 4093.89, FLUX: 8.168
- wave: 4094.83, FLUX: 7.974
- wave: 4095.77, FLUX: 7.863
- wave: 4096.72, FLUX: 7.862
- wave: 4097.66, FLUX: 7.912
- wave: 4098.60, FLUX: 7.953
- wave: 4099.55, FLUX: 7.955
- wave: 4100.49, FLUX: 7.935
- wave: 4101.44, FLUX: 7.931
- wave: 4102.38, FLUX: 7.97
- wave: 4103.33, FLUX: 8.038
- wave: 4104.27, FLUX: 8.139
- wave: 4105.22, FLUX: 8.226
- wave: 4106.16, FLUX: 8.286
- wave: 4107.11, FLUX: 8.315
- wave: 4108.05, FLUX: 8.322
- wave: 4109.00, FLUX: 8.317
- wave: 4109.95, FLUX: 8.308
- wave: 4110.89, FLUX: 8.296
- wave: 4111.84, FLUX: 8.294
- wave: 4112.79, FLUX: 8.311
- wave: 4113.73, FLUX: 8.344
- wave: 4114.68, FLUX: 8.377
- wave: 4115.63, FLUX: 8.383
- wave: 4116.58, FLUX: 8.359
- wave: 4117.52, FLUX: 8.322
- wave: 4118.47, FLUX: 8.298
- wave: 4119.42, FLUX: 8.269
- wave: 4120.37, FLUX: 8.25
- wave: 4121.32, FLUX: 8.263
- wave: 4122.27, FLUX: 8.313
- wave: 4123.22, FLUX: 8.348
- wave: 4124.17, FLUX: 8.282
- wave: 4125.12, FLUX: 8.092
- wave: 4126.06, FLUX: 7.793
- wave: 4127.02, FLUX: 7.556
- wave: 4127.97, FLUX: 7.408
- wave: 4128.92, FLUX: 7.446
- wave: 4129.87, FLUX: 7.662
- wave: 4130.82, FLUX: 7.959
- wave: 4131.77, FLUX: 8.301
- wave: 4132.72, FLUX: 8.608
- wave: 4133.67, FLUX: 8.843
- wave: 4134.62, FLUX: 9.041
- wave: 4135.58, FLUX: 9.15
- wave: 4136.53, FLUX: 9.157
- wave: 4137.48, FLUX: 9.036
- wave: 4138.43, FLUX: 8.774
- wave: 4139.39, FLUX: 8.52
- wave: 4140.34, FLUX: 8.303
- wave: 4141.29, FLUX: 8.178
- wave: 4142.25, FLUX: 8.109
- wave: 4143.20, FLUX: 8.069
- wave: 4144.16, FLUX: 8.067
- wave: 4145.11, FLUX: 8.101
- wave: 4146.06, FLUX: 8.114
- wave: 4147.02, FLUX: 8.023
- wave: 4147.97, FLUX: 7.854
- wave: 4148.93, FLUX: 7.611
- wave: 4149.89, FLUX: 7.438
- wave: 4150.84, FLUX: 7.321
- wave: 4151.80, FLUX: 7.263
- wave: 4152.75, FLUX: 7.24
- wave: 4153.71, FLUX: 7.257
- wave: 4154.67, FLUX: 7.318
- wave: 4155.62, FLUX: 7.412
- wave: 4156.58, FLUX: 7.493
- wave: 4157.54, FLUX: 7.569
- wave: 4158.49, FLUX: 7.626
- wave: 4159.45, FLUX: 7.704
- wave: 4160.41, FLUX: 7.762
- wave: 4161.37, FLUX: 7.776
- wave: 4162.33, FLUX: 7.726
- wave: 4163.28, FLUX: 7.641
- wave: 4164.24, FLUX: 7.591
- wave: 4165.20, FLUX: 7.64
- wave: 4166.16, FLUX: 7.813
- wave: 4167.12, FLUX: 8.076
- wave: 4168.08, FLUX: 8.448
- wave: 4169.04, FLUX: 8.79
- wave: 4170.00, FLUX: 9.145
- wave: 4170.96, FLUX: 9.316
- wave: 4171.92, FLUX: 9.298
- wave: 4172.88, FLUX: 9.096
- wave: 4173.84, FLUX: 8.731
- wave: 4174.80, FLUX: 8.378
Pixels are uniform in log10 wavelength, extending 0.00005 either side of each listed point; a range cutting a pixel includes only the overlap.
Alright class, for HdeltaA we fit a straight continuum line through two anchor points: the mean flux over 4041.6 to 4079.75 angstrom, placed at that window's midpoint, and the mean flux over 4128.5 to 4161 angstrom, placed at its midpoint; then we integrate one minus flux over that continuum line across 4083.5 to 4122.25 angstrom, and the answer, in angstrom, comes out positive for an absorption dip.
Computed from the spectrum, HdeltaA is -0.6 angstrom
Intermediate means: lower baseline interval 8.31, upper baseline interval 8.01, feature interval 8.29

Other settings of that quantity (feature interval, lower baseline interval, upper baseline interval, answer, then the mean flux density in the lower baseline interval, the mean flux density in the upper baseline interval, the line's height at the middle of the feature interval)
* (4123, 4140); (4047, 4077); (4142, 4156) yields -1.1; 8.34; 7.68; 7.81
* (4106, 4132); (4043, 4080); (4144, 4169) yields -0.7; 8.29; 7.7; 7.94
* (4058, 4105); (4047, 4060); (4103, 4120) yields 1.9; 8.77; 8.29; 8.54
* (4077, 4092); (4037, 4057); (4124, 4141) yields 0.2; 8.78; 8.33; 8.58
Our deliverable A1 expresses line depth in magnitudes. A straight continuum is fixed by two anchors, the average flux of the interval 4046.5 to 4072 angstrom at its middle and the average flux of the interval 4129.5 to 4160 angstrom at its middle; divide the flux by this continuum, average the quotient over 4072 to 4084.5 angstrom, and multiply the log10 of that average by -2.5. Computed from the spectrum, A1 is 0.005 mag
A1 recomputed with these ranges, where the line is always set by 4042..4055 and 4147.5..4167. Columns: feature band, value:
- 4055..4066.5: 0.02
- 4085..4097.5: -0.05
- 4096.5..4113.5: -0.02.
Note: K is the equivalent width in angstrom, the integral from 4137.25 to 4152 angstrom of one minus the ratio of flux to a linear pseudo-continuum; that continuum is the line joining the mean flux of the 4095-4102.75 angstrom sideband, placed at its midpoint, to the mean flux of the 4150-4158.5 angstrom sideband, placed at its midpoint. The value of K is -1.11 angstrom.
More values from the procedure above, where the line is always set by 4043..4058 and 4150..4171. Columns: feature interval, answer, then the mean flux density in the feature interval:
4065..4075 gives 0.5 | 8.05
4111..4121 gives -0.3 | 8.32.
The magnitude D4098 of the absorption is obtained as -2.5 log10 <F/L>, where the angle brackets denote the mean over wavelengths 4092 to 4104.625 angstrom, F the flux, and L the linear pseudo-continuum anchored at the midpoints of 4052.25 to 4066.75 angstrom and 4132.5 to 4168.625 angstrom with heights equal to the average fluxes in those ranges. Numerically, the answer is 0.03 mag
